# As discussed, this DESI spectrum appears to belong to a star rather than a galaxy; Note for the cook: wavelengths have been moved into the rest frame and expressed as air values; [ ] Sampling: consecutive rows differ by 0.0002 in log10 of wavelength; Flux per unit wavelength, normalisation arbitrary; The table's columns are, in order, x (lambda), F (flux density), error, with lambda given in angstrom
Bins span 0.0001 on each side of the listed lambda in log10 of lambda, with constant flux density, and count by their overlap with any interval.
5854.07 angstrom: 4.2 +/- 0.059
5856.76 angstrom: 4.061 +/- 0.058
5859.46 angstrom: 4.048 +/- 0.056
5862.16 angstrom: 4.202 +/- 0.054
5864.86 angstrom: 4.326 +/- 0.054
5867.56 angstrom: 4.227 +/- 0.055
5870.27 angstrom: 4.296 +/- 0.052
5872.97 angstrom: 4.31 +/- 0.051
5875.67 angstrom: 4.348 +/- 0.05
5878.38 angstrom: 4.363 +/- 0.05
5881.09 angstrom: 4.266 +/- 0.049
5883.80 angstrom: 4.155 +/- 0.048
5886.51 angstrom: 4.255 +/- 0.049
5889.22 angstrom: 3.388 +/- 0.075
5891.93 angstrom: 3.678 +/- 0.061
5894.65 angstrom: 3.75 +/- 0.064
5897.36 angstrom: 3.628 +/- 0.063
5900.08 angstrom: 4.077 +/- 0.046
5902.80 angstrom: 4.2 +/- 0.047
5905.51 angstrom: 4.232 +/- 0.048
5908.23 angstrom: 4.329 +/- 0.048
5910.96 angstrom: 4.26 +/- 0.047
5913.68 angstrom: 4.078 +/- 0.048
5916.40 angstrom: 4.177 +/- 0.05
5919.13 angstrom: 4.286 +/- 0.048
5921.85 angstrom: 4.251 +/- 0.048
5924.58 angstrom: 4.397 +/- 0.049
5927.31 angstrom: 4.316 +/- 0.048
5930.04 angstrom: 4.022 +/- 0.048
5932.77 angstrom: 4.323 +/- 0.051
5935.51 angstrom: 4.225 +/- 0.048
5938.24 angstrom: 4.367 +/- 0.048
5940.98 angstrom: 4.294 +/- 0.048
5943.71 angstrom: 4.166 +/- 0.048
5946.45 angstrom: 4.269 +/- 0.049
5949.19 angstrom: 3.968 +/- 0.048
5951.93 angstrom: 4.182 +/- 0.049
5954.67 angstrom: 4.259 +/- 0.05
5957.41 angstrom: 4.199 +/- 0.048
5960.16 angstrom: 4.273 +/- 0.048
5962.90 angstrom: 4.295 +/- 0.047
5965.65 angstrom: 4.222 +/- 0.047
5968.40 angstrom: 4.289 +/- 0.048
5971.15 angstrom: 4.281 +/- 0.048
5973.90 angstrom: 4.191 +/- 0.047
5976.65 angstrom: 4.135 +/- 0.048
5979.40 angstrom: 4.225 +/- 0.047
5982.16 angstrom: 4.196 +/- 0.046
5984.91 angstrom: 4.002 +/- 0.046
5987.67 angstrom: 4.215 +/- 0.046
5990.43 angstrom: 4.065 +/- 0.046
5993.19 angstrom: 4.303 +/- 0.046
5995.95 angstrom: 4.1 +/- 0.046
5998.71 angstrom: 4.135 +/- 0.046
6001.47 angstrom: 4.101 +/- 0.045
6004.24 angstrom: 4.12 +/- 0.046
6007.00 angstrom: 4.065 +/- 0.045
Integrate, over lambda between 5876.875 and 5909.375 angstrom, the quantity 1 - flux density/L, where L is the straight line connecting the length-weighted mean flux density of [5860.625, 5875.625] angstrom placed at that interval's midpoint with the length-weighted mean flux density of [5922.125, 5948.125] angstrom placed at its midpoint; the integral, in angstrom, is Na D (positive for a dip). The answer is 1.9 angstrom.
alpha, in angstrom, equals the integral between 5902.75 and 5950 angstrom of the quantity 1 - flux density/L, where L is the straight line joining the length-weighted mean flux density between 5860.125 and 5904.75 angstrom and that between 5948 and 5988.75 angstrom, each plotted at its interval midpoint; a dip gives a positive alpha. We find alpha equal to -1.0 angstrom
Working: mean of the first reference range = 4.09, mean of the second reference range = 4.2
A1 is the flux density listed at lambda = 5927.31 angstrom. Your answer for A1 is 4.316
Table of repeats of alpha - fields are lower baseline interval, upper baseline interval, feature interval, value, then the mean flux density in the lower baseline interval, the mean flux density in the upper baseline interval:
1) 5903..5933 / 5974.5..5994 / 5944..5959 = 0.08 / 4.24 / 4.16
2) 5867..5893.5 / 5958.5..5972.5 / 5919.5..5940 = -0.32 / 4.12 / 4.27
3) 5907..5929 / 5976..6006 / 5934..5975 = -0.31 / 4.26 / 4.14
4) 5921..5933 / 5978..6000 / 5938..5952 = 0.10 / 4.26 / 4.16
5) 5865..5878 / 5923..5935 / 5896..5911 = 0.59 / 4.3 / 4.26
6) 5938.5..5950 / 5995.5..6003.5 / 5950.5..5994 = -0.51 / 4.2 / 4.11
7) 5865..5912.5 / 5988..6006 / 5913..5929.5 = -0.51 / 4.11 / 4.14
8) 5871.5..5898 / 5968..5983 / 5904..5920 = -0.56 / 4.03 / 4.22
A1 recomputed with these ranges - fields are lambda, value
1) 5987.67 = 4.215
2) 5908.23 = 4.329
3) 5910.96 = 4.26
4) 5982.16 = 4.196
